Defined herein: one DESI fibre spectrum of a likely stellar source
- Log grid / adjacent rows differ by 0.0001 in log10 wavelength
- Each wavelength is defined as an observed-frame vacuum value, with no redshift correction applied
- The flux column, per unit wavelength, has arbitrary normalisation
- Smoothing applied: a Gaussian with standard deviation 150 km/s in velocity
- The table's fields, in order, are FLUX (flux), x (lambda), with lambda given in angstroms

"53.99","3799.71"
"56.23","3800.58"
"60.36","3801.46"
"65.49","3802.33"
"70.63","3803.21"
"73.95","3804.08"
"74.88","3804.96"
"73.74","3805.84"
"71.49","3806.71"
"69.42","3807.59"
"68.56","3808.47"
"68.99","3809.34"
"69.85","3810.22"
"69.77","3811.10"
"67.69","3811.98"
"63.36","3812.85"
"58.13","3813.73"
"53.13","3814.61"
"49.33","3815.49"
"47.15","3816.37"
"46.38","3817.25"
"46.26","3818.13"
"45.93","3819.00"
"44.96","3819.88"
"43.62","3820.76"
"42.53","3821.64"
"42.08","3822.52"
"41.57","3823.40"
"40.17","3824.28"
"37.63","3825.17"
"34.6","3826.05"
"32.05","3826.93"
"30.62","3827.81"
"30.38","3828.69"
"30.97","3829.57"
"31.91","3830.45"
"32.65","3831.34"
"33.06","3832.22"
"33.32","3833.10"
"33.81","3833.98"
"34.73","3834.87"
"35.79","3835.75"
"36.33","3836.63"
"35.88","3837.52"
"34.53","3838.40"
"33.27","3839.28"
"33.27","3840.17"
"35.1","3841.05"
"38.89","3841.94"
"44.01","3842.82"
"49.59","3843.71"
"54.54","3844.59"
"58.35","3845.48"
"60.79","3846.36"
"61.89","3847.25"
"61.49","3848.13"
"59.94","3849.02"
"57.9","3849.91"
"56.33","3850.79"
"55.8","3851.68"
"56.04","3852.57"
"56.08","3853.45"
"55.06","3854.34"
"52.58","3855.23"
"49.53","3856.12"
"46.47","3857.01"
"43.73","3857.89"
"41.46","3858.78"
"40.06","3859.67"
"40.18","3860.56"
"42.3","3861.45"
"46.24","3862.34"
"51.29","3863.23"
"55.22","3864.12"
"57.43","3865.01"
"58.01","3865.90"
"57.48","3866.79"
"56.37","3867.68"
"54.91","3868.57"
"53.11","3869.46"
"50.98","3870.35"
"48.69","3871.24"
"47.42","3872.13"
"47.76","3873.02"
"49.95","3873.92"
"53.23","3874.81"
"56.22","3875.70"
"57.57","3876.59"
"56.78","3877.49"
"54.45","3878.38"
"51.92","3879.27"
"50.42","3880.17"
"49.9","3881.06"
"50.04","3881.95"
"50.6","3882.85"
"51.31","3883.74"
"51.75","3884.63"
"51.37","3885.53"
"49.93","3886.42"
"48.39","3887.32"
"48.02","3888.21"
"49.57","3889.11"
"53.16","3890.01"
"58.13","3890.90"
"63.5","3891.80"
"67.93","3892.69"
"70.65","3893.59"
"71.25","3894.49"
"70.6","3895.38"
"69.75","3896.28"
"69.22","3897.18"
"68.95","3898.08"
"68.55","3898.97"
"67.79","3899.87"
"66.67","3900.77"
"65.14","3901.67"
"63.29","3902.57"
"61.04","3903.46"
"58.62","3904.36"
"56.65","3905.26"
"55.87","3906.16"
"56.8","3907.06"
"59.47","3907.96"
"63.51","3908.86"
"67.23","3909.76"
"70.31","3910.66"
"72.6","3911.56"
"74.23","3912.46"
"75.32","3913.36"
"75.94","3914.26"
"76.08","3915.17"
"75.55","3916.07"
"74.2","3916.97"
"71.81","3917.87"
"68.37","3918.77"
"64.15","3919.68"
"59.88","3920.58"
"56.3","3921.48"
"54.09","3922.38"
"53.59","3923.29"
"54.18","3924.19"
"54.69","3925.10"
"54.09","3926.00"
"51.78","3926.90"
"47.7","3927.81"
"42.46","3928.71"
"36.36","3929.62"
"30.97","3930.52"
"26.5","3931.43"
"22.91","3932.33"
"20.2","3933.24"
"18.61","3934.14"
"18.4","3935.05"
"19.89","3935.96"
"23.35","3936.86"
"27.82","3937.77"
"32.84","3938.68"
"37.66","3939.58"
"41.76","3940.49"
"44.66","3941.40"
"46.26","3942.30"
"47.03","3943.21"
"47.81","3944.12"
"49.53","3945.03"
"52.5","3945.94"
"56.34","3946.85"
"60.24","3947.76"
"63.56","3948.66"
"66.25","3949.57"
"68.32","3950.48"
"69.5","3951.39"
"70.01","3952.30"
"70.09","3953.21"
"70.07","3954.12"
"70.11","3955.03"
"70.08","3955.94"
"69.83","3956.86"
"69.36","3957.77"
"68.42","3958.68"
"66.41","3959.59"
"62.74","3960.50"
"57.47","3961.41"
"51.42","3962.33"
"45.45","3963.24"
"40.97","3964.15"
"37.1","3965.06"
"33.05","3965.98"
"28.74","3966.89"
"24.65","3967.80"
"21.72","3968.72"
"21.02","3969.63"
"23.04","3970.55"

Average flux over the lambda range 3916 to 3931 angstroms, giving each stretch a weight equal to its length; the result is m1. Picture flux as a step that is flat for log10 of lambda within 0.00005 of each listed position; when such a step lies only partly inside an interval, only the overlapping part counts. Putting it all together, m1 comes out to 55.3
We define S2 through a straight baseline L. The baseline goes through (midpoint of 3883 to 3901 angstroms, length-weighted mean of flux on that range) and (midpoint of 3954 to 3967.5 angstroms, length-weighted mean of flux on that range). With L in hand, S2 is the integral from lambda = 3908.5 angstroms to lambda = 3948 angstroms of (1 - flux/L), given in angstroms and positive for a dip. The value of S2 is 5.2 angstroms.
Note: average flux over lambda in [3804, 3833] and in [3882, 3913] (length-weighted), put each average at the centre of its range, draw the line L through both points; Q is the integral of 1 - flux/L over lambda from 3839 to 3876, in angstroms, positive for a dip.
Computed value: 3.2 angstroms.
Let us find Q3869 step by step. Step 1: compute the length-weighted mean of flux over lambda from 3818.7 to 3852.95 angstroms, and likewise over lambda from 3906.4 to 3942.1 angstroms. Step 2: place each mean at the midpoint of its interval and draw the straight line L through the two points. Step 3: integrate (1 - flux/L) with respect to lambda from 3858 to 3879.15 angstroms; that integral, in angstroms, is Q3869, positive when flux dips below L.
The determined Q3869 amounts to -2.6 angstroms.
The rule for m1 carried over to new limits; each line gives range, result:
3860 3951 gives 54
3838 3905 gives 54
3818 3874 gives 45.4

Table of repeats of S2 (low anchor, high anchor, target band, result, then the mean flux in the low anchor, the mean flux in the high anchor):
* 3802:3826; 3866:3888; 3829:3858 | 4.9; 56.8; 52.2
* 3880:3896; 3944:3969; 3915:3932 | 0.4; 56.2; 56.1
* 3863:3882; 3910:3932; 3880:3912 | -2.4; 53.2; 59.1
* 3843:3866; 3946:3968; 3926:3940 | 6.3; 52.4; 58.2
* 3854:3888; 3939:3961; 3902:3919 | -3.6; 50.8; 59.8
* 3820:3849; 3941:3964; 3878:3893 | -1.2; 40.3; 60.3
